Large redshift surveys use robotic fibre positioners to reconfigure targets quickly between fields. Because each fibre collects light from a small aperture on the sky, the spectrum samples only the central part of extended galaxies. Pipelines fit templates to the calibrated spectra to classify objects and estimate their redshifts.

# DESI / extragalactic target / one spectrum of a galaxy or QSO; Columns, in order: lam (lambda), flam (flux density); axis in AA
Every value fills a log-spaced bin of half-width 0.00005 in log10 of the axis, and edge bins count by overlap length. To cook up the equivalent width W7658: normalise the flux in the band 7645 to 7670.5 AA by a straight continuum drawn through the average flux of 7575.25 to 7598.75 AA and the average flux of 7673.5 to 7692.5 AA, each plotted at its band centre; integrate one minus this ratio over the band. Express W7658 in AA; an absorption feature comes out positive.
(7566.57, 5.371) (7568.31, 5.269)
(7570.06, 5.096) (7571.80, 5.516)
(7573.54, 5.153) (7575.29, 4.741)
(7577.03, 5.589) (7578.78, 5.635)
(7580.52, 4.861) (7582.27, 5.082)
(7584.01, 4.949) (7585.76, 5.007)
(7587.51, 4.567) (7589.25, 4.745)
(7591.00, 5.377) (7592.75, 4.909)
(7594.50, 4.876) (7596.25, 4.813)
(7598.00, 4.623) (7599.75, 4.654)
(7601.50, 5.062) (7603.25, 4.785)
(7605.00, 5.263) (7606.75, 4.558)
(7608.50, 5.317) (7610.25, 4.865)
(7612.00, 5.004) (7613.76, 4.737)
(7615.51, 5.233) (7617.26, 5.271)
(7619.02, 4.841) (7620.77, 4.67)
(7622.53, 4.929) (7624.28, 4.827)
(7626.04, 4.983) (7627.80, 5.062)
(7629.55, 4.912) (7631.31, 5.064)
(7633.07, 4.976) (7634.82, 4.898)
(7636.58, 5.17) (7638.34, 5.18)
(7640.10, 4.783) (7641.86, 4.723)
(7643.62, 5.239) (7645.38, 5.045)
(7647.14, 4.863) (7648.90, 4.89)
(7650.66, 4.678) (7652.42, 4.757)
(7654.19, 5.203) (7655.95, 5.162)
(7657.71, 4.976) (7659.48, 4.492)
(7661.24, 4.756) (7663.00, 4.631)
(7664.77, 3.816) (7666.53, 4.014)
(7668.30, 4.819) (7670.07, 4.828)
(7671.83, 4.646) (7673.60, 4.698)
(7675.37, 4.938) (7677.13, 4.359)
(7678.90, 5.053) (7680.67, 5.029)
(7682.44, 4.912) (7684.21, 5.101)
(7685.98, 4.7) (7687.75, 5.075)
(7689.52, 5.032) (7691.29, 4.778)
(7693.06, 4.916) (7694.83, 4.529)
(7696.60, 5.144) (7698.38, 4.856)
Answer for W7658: 1.0 AA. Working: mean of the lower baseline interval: 4.99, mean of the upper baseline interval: 4.89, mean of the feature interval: 4.72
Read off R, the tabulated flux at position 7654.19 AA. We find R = 5.203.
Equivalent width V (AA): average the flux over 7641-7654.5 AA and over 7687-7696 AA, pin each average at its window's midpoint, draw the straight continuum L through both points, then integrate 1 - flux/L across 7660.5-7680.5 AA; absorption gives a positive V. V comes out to 1.2 AA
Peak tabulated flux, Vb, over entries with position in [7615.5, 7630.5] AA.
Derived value 5.271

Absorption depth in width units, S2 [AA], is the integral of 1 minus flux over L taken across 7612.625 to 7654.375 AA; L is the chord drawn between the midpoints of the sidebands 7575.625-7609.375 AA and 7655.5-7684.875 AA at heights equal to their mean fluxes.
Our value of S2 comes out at -0.99 AA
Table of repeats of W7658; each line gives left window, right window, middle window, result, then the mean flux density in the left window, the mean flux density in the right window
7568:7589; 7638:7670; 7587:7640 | 0.12 AA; 5.11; 4.77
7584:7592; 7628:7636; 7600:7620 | -0.11 AA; 4.92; 4.98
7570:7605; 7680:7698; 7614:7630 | 0.05 AA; 5.01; 4.92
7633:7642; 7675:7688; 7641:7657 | 0.00 AA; 4.97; 4.89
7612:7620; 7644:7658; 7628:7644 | -0.03 AA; 5.01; 4.96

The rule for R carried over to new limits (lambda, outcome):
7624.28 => 4.827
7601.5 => 5.062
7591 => 5.377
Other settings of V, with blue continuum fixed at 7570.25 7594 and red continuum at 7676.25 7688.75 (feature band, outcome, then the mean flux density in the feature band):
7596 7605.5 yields 0.4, 4.85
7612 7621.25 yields 0.1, 4.97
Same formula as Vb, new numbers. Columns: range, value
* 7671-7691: 5.101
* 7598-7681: 5.317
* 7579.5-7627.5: 5.377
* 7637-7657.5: 5.239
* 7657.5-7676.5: 4.976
